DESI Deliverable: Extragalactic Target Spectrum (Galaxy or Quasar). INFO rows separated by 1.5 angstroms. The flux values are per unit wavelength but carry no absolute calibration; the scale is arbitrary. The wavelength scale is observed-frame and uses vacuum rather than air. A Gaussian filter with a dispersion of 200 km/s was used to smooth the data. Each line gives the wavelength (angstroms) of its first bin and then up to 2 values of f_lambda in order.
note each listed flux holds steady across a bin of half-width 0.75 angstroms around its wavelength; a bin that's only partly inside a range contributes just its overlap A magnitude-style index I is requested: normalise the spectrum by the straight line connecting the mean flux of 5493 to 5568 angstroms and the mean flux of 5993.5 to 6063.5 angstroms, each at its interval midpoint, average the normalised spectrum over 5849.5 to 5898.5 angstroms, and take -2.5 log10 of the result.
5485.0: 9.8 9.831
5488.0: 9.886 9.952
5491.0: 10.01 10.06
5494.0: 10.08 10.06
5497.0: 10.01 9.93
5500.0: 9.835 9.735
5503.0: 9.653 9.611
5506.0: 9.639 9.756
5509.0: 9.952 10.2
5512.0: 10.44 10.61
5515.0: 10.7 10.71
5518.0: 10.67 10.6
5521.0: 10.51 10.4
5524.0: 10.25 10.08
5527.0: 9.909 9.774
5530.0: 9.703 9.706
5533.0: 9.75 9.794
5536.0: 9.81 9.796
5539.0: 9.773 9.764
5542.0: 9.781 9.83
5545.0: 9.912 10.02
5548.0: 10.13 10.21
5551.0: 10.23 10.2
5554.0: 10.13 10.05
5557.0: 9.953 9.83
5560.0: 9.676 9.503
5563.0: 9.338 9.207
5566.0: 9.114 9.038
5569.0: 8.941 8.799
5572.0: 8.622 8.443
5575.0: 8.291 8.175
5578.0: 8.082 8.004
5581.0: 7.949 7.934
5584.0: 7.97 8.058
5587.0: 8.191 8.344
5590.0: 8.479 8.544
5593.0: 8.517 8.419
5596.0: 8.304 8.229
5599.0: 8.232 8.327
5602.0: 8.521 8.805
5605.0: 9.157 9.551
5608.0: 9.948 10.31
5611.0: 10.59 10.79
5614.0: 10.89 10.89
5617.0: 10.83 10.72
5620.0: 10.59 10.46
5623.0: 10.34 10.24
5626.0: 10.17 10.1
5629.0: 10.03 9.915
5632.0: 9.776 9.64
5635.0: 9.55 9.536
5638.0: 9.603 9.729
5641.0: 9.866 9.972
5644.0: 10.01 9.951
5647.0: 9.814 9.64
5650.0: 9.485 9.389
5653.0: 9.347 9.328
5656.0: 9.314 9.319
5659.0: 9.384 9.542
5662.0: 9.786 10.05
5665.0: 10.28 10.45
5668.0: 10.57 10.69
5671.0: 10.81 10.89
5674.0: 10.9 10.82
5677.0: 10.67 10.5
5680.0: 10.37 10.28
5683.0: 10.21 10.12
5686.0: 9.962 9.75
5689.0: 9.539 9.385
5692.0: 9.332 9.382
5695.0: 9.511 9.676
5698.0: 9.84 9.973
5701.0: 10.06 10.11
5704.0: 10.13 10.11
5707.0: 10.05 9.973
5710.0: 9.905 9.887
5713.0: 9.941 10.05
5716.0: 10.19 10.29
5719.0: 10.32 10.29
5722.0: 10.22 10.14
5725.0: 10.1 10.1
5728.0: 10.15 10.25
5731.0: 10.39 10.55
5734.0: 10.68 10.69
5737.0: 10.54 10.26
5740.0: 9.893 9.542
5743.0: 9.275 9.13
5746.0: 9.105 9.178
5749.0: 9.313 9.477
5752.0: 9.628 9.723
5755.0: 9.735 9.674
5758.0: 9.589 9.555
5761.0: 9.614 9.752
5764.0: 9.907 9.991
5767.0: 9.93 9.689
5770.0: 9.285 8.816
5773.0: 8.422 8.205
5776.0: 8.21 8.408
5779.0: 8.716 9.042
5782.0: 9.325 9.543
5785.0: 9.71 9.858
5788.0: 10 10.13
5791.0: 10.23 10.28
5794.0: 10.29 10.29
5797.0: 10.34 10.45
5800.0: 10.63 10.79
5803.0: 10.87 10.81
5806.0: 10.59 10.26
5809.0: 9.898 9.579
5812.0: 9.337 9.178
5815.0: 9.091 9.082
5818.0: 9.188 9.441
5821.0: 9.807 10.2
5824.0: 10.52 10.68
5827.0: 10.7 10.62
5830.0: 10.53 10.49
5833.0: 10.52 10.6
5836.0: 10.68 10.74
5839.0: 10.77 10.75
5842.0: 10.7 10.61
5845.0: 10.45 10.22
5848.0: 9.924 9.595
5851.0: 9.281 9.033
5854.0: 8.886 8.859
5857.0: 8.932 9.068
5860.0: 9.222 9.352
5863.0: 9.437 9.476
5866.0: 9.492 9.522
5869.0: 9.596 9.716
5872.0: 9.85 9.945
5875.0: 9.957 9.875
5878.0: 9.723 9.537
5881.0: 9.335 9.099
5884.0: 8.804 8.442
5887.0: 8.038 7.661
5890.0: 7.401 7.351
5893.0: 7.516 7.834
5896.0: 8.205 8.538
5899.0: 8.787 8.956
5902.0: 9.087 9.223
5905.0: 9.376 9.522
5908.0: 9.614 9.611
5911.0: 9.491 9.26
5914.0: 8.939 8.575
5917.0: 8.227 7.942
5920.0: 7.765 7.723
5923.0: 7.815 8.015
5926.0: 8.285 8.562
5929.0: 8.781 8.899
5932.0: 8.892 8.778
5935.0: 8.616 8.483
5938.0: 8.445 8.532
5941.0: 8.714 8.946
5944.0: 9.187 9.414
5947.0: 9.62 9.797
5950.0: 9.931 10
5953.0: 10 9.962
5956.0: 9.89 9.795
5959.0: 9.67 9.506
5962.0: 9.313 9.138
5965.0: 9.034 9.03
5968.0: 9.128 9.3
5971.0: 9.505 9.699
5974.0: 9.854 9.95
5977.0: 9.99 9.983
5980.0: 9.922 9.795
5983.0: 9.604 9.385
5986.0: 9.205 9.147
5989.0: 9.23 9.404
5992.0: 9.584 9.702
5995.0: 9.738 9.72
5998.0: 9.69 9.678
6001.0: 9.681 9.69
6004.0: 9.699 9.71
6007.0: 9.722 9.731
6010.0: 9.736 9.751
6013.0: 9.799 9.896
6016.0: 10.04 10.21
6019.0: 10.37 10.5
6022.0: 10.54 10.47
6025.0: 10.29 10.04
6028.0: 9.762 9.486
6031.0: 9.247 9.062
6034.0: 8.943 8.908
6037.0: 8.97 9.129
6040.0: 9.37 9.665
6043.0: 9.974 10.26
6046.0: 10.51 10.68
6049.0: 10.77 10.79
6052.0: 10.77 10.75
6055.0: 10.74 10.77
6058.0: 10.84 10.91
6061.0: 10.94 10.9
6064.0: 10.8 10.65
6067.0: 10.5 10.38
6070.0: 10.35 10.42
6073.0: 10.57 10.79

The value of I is 0.12 mag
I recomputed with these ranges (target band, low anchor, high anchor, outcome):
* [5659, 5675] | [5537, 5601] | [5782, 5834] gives -0.097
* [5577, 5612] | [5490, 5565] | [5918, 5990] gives 0.143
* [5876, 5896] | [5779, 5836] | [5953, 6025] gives 0.170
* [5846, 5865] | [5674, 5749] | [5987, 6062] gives 0.075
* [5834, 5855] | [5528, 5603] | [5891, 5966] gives -0.134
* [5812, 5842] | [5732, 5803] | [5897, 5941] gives -0.097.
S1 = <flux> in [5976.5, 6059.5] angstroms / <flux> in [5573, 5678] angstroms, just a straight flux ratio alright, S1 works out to 1.0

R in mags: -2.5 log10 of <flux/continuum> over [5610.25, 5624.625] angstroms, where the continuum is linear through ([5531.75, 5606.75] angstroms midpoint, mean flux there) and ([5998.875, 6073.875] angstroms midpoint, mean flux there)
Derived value -0.161 mag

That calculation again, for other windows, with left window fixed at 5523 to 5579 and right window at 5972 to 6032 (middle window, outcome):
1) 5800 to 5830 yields -0.041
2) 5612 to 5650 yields -0.056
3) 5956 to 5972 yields 0.045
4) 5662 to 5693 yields -0.070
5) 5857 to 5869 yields 0.041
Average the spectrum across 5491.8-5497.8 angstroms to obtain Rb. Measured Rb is 10.1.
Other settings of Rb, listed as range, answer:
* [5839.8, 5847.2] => 10.5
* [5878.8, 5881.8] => 9.43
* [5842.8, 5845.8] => 10.5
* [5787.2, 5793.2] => 10.2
